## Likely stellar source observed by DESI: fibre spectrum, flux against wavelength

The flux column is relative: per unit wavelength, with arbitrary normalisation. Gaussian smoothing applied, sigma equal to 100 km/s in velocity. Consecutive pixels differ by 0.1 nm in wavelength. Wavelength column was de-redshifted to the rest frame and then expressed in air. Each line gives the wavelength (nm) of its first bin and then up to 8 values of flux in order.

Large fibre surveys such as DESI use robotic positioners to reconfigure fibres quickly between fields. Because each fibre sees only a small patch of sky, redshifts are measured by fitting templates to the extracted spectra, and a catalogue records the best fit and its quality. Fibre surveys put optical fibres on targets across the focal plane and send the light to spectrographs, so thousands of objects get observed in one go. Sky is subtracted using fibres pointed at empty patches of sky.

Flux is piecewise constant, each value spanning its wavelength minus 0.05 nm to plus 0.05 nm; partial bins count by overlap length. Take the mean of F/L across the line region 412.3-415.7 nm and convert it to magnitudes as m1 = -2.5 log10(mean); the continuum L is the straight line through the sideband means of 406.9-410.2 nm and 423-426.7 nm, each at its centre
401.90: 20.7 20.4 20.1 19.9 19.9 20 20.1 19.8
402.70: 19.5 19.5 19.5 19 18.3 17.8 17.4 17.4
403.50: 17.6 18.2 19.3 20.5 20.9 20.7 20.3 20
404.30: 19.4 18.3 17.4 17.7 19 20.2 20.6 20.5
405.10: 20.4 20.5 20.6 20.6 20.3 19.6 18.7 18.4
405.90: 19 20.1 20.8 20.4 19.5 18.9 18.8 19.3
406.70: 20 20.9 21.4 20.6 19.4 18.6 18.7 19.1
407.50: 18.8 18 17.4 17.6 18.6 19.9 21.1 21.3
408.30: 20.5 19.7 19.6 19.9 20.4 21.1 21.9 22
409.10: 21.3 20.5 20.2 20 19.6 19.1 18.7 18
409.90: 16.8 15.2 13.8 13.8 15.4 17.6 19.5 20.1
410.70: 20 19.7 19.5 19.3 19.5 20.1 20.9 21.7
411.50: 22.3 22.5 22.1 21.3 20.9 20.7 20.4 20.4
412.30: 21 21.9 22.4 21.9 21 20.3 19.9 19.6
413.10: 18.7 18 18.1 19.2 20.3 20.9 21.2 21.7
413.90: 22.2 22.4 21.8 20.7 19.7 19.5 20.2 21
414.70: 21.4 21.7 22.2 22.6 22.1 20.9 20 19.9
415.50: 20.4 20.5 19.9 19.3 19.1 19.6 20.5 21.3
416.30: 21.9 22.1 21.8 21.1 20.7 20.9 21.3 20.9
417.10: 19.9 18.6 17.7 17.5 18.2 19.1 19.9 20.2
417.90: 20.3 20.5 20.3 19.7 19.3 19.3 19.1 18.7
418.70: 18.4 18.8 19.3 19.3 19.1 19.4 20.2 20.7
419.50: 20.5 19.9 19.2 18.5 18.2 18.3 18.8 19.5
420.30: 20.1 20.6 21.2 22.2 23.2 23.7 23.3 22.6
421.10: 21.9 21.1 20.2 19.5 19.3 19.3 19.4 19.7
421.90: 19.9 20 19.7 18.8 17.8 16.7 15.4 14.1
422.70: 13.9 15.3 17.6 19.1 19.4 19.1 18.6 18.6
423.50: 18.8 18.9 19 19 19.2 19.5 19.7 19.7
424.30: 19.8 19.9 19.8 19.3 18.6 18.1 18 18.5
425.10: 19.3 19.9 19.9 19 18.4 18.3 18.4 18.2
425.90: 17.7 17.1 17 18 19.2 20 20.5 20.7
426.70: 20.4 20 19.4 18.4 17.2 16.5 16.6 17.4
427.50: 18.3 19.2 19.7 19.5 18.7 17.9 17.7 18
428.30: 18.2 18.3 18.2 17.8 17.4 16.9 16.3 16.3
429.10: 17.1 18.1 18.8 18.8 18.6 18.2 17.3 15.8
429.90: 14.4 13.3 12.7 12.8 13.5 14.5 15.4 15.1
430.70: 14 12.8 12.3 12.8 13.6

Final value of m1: -0.09 mag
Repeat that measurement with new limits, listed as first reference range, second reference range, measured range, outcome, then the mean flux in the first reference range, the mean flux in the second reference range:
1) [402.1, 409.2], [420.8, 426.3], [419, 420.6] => -0.04 mag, 19.6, 18.9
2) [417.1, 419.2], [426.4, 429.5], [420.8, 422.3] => -0.08 mag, 19.2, 18.3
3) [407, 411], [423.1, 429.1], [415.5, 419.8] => -0.06 mag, 19.1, 18.6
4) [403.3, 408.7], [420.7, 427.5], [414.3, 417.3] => -0.08 mag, 19.5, 18.9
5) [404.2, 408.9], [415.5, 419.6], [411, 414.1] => -0.05 mag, 19.6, 19.9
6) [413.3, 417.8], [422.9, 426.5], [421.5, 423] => 0.09 mag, 20.5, 18.9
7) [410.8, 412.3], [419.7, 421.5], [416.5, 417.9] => 0.05 mag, 20.8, 20.7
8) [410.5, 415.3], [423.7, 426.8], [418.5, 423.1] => 0.02 mag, 20.7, 19.1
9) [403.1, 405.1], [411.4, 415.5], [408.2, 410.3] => 0.06 mag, 19.1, 20.9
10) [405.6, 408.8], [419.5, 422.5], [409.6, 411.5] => 0.07 mag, 19.6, 20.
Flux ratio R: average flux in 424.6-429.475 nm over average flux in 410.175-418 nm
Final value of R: 0.90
